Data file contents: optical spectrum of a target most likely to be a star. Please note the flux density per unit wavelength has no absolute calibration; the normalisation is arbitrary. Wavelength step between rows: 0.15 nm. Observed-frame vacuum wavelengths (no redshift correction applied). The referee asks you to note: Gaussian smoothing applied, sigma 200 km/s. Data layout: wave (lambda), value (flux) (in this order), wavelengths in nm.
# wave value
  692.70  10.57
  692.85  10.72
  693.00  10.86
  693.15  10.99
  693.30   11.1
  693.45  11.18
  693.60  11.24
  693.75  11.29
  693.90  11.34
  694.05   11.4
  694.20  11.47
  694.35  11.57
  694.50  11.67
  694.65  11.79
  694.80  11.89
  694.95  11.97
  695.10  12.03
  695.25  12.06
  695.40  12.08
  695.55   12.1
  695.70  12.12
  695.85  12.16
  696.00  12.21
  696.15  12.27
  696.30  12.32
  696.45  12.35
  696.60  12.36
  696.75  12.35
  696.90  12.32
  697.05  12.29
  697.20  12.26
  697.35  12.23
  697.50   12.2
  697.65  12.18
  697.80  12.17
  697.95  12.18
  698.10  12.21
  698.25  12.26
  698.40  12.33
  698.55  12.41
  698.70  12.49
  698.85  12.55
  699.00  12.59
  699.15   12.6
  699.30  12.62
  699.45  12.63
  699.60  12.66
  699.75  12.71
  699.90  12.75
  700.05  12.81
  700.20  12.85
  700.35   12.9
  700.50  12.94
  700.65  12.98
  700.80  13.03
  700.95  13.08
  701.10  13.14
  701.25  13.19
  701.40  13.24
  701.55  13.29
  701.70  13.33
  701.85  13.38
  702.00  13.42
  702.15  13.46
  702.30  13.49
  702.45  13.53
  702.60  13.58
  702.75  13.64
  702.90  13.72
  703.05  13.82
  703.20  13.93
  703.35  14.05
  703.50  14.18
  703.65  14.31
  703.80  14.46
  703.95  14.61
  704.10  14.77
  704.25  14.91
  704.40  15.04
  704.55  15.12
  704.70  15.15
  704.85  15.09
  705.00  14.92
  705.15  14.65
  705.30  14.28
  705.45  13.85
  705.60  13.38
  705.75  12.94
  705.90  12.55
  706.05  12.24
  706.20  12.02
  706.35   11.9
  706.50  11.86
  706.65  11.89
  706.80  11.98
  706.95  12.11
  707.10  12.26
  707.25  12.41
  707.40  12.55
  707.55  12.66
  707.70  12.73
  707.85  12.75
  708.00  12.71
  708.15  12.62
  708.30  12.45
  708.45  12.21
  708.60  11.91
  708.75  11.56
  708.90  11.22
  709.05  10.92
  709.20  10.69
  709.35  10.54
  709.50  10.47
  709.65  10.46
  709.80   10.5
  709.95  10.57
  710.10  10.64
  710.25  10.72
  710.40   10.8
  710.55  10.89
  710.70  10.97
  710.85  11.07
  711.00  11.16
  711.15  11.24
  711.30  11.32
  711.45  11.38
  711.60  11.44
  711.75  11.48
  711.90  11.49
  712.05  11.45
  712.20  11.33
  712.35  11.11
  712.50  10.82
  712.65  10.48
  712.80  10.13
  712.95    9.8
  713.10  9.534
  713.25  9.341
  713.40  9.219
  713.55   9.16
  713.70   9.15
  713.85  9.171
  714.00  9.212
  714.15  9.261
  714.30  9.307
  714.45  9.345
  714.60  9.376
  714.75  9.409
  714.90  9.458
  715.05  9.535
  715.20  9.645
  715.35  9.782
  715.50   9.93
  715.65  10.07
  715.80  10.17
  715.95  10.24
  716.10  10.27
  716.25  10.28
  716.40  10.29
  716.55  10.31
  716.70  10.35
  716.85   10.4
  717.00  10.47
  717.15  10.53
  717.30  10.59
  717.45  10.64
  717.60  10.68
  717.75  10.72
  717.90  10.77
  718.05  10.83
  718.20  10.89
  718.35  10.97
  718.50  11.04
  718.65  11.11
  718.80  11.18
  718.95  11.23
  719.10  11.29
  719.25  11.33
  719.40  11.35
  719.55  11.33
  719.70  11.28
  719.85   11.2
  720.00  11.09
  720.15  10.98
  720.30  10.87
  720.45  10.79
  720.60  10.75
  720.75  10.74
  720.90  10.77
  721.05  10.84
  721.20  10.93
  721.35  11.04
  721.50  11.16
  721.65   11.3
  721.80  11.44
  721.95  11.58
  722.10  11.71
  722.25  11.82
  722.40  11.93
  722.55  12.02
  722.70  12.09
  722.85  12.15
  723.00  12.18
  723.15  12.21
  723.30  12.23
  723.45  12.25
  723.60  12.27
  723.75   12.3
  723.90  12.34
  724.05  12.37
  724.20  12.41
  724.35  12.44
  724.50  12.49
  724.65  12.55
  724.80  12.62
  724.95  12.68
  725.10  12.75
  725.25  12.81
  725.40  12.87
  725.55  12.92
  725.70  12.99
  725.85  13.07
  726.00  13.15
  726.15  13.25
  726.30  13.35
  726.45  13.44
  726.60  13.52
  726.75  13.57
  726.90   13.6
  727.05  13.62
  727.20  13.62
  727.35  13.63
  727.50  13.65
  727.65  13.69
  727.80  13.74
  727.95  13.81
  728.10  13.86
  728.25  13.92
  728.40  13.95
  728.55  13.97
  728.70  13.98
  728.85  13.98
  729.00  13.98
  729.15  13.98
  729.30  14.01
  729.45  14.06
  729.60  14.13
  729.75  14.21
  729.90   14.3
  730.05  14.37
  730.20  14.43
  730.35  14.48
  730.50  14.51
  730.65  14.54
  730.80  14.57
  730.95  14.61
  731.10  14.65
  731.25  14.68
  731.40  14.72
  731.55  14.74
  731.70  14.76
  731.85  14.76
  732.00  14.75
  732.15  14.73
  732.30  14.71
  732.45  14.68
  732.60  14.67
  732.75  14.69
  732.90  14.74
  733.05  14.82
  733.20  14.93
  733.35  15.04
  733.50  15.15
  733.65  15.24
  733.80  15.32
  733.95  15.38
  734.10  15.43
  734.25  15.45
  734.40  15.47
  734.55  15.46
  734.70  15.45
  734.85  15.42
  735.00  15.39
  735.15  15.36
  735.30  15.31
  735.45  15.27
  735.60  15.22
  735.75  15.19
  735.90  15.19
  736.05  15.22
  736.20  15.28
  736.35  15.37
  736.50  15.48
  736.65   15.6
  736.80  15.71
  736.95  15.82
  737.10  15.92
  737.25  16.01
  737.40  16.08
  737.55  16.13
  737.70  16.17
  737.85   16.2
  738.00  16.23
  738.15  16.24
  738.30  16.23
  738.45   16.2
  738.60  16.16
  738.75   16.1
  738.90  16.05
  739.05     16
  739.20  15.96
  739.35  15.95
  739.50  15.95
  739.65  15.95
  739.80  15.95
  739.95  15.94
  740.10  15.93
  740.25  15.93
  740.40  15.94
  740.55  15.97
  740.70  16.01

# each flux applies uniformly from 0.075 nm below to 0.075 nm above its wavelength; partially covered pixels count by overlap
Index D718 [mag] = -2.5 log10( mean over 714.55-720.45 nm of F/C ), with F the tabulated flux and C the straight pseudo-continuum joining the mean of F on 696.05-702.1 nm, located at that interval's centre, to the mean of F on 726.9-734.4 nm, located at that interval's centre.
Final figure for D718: 0.282 mag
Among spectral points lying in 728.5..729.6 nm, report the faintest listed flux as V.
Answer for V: 13.97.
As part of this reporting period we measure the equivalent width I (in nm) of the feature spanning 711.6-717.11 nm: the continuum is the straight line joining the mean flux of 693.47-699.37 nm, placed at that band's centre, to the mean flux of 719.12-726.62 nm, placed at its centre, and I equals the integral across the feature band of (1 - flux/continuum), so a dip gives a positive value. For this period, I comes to 0.90 nm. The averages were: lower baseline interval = 12.1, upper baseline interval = 12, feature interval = 10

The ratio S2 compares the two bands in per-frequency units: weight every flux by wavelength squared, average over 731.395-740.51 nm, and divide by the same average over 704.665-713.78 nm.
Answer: 1.44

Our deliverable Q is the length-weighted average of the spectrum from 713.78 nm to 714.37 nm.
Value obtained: 9.24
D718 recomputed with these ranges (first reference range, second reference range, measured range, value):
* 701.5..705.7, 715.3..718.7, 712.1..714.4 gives 0.17 mag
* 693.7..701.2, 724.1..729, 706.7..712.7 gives 0.11 mag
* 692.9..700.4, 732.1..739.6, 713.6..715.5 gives 0.41 mag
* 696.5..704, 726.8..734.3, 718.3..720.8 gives 0.24 mag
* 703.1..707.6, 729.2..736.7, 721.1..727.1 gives 0.17 mag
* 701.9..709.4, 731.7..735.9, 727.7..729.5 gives 0.06 mag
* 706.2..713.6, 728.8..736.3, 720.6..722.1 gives 0.18 mag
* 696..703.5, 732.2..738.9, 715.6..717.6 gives 0.33 mag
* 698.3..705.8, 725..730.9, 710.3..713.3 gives 0.24 mag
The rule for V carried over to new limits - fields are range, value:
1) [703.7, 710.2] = 10.46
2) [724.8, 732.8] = 12.68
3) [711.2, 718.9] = 9.15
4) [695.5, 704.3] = 12.1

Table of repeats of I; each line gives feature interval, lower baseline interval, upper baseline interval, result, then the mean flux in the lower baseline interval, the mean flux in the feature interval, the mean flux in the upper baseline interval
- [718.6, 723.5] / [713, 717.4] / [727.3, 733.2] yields 0.066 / 9.79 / 11.4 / 14.3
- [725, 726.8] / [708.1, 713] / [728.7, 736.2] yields 0.075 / 11.1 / 13.1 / 14.8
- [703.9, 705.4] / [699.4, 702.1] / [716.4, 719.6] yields -0.276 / 13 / 14.8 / 10.8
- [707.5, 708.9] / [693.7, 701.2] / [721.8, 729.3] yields 0.025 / 12.3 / 12.3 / 13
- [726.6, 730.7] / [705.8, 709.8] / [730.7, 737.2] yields 0.141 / 11.9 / 14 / 15.1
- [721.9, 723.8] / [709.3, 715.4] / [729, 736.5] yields 0.089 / 10.3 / 12.1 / 14.9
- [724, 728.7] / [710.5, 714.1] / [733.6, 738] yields 0.095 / 10.5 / 13.3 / 15.5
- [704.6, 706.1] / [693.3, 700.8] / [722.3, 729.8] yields -0.178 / 12.2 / 14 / 13.1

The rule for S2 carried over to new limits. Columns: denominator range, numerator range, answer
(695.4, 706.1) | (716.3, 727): 0.94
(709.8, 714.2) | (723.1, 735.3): 1.40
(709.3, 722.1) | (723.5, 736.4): 1.39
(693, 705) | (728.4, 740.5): 1.31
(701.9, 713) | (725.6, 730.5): 1.18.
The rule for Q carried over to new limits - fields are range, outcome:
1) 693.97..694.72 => 11.6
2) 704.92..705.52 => 14.4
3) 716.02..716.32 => 10.3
